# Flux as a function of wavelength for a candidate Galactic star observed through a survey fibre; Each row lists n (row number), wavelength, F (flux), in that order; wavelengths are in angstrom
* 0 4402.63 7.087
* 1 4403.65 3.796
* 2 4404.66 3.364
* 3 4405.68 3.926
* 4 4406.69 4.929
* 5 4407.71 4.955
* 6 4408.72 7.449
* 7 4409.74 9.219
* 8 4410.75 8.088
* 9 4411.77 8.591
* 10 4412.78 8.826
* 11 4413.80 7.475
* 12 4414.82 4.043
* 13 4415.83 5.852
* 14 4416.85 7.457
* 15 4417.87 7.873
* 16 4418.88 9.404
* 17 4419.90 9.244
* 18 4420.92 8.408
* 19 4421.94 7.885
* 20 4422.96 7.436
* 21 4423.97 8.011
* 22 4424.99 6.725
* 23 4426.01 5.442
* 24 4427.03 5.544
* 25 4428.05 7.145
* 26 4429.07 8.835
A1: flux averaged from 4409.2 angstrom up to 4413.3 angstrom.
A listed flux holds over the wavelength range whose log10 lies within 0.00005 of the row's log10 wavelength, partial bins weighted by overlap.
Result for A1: 8.67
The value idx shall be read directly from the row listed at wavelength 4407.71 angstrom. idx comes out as 4.955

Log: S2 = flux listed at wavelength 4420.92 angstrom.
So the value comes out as 8.408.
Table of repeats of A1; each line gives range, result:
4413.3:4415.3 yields 5.77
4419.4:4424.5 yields 8.19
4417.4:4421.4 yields 8.75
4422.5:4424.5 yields 7.75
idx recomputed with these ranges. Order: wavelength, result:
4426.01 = 5.442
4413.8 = 7.475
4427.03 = 5.544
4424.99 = 6.725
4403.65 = 3.796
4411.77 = 8.591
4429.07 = 8.835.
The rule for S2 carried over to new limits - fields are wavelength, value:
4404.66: 3.364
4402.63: 7.087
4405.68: 3.926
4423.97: 8.011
